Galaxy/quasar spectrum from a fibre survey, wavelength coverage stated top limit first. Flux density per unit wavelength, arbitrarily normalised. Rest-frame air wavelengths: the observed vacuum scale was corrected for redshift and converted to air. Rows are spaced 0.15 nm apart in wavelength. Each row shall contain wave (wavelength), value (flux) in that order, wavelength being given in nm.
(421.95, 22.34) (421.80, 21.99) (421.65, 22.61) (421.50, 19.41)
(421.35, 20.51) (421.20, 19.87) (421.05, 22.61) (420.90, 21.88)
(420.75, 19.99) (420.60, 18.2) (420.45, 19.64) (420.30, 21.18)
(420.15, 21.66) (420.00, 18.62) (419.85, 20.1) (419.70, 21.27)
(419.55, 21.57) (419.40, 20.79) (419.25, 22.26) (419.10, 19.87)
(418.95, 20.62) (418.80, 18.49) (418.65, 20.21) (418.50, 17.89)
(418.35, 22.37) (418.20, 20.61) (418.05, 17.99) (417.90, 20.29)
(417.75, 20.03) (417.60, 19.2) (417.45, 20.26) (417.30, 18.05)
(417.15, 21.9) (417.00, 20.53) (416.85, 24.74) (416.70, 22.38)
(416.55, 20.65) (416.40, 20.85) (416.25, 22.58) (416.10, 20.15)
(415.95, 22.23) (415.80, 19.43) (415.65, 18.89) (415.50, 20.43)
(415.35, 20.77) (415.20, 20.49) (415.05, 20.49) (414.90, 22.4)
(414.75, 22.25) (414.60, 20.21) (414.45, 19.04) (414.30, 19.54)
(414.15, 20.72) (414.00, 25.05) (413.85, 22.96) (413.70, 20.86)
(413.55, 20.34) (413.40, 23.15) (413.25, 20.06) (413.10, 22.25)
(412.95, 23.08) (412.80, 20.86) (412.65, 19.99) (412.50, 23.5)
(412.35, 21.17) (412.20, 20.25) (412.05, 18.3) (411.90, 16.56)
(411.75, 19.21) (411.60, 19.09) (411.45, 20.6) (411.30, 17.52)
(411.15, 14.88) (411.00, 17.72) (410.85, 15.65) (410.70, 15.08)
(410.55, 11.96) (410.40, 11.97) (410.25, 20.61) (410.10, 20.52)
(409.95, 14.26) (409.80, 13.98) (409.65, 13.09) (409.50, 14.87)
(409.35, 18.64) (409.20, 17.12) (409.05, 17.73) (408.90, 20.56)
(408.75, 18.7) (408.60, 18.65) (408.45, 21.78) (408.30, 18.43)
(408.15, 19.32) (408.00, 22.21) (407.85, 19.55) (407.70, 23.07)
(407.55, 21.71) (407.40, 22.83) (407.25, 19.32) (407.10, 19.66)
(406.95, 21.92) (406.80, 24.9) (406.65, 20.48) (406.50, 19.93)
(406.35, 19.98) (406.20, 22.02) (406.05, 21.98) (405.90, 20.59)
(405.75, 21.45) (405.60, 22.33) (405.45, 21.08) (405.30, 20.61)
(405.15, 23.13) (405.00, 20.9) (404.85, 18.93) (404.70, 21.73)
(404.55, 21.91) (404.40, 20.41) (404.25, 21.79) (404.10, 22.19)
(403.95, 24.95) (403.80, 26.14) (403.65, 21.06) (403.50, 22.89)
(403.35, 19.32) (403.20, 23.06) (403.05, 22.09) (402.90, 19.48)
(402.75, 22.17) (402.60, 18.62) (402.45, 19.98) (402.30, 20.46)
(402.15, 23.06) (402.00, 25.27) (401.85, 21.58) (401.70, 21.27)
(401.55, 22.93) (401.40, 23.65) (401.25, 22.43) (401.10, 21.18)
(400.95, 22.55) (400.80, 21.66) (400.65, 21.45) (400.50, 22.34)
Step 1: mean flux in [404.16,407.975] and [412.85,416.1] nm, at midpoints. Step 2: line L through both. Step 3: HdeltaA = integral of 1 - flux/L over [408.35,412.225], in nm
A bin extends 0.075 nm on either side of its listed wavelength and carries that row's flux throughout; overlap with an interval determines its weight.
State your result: 0.73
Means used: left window 21.3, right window 21.1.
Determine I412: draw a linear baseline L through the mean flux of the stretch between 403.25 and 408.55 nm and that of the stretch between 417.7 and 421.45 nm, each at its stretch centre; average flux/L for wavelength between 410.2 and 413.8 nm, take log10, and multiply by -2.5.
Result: 0.11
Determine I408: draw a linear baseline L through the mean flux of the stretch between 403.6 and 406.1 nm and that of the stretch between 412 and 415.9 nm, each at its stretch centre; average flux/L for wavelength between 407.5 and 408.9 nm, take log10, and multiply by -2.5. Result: 0.061 mag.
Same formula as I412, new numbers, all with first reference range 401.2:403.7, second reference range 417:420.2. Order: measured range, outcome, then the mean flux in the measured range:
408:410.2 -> 0.18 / 17.9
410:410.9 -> 0.30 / 15.9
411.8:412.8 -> 0.04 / 20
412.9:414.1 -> -0.08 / 22.2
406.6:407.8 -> -0.02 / 21.7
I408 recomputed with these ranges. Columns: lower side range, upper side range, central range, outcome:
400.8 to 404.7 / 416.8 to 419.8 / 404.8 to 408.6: 0.03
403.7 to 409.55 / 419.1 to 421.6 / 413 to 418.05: -0.01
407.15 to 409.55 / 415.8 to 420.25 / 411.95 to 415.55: -0.05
